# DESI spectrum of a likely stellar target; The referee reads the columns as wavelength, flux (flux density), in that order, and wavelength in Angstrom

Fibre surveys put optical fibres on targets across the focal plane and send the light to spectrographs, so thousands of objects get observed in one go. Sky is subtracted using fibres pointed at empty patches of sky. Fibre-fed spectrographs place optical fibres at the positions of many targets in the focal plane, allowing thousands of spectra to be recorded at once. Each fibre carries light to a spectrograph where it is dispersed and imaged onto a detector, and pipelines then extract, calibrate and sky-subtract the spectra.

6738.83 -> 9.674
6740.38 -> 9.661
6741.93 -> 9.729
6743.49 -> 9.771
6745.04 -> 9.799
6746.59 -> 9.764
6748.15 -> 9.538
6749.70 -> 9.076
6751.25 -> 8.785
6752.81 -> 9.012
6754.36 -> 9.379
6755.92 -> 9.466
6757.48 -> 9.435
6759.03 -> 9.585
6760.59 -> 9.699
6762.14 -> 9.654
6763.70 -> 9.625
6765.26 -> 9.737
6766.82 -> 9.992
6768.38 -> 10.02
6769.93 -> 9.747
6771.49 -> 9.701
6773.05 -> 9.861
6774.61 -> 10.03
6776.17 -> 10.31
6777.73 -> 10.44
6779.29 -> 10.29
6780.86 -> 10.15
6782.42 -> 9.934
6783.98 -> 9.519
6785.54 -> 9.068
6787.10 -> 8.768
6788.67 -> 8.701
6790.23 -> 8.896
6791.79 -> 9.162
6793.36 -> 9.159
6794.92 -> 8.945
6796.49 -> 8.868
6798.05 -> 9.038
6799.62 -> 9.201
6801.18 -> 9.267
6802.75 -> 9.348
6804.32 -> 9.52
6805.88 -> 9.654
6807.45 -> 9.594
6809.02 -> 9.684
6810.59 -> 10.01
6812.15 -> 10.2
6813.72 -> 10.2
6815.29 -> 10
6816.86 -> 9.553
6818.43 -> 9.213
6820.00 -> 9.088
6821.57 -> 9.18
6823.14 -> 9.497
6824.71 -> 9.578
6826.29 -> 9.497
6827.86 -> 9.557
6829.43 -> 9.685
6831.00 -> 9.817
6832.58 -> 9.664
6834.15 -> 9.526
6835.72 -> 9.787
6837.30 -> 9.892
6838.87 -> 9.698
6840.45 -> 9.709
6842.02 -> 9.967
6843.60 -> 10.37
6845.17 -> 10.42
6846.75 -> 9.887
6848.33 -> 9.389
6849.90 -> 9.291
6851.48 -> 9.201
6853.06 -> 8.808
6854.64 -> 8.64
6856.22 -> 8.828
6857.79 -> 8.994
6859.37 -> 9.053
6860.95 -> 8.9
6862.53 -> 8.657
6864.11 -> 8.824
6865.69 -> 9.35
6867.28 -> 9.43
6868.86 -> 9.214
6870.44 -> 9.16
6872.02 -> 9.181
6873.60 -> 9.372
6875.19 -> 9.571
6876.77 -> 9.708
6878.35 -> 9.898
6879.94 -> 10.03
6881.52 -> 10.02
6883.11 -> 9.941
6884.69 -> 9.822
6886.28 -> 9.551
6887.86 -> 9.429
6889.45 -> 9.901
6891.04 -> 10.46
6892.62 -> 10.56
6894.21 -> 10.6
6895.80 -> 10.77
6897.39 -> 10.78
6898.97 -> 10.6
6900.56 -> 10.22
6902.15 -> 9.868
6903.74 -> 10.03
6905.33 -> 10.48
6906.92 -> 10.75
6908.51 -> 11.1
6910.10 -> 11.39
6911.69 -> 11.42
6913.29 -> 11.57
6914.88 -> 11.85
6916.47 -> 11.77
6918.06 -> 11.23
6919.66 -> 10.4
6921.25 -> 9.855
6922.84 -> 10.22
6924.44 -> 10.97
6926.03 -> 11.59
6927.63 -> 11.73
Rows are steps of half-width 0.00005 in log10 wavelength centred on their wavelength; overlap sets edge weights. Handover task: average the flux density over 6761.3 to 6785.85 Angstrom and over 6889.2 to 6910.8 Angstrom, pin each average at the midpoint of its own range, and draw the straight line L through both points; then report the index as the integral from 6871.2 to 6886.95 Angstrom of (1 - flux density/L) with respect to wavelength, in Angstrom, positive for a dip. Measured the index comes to 1.1 Angstrom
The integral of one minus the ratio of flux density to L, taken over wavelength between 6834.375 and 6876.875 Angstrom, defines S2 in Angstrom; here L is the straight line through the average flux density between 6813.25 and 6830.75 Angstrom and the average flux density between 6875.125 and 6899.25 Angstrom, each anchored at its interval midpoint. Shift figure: 2.0 Angstrom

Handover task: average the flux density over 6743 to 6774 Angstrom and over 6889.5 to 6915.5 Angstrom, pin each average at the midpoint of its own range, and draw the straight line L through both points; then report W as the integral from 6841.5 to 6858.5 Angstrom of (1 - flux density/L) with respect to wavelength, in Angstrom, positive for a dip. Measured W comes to 1.5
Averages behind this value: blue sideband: 9.59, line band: 9.43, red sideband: 10.7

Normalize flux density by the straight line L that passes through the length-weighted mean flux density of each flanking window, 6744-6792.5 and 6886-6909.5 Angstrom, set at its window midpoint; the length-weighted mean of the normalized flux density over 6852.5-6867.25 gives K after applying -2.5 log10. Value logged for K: 0.14 mag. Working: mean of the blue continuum 9.59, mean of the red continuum 10.4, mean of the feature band 8.92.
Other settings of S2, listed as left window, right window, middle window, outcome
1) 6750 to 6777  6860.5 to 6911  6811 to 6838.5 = 0.39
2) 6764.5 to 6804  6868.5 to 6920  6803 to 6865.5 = 2.38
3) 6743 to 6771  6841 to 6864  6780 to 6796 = 0.42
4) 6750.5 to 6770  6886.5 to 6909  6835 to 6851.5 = 0.38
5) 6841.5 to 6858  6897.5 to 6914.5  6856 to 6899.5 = 1.91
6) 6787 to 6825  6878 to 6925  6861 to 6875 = 1.34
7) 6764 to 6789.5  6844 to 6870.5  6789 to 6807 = 0.80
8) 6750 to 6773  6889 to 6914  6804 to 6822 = 0.53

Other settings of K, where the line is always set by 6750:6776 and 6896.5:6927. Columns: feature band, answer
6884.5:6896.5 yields 0.06 mag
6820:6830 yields 0.07 mag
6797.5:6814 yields 0.04 mag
